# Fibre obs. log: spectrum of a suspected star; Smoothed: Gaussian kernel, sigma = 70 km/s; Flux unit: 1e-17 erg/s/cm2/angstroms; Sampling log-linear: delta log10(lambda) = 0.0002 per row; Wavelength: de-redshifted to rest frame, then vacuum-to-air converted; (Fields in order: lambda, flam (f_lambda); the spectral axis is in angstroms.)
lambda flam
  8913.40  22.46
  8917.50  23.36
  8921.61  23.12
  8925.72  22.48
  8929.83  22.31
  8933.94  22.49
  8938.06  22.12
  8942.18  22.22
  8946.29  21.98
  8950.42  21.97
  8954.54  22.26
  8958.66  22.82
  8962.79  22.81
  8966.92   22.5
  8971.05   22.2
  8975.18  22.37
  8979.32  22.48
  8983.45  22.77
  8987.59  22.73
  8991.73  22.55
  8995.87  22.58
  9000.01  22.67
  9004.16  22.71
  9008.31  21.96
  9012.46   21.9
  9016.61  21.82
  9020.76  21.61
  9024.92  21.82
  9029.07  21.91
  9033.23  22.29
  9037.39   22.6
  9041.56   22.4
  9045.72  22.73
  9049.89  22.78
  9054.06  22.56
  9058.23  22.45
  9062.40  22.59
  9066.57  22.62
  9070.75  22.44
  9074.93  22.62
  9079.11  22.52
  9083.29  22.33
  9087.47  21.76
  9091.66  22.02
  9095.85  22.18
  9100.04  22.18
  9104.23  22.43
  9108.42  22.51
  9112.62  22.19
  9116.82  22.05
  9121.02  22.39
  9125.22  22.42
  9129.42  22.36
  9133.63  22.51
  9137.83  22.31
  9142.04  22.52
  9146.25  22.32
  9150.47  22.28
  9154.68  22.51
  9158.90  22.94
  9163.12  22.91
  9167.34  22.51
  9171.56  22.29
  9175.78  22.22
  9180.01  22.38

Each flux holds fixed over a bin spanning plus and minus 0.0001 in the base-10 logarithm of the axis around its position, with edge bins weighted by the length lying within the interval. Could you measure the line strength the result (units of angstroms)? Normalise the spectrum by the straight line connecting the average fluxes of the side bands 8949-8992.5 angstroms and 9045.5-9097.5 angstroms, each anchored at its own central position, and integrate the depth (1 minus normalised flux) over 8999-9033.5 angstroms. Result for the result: 0.6 angstroms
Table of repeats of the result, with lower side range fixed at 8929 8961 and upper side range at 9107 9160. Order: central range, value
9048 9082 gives -0.33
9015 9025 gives 0.26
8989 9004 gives -0.21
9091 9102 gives 0.11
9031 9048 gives -0.13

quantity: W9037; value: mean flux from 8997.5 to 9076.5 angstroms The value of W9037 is 22.3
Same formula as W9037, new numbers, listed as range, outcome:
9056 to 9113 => 22.4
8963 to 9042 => 22.3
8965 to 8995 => 22.5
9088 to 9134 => 22.3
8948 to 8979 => 22.4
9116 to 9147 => 22.4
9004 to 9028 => 21.9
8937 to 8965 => 22.3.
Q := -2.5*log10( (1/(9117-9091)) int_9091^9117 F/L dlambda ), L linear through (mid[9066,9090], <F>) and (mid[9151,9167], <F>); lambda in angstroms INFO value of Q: 0.01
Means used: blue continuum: 22.4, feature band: 22.2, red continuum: 22.7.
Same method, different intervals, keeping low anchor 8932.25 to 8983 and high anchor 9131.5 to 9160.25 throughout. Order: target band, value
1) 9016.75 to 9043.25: 0.02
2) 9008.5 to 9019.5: 0.03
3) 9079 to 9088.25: 0.01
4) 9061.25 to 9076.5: -0.01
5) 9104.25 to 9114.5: 0.00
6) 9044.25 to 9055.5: -0.01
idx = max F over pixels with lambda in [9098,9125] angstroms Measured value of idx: 22.51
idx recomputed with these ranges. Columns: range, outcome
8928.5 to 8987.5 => 22.82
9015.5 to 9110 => 22.78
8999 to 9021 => 22.71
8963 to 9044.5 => 22.77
